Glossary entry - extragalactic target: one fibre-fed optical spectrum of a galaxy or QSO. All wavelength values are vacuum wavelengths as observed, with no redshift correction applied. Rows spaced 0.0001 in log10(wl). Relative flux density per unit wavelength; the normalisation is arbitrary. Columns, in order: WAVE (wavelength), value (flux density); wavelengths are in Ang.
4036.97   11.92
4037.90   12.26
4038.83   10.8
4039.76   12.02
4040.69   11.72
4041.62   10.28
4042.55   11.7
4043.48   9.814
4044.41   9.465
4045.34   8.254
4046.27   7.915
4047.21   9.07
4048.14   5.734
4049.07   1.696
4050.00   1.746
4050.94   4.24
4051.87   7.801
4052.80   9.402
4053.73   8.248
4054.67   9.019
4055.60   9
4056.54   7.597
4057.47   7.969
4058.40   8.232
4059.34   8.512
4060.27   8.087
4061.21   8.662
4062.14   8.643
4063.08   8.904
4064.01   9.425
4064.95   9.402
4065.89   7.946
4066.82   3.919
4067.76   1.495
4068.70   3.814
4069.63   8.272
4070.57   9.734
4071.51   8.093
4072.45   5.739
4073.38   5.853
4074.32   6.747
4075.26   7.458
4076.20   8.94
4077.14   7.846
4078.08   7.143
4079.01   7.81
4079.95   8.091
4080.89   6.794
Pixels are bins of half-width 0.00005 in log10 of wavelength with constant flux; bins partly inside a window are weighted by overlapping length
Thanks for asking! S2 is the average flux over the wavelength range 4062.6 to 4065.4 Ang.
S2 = 9.23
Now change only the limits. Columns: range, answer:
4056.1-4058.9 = 7.95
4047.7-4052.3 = 4.21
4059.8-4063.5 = 8.57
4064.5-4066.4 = 8.56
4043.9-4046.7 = 8.59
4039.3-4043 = 11.4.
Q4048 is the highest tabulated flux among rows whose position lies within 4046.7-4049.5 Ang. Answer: 9.07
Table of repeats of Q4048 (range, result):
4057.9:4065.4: 9.425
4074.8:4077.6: 8.94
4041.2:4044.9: 11.7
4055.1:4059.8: 9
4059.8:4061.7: 8.662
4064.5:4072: 9.734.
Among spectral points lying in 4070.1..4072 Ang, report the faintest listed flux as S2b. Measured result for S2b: 8.093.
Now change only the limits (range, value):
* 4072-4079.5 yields 5.739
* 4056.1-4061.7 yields 7.597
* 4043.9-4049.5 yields 1.696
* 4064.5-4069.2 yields 1.495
